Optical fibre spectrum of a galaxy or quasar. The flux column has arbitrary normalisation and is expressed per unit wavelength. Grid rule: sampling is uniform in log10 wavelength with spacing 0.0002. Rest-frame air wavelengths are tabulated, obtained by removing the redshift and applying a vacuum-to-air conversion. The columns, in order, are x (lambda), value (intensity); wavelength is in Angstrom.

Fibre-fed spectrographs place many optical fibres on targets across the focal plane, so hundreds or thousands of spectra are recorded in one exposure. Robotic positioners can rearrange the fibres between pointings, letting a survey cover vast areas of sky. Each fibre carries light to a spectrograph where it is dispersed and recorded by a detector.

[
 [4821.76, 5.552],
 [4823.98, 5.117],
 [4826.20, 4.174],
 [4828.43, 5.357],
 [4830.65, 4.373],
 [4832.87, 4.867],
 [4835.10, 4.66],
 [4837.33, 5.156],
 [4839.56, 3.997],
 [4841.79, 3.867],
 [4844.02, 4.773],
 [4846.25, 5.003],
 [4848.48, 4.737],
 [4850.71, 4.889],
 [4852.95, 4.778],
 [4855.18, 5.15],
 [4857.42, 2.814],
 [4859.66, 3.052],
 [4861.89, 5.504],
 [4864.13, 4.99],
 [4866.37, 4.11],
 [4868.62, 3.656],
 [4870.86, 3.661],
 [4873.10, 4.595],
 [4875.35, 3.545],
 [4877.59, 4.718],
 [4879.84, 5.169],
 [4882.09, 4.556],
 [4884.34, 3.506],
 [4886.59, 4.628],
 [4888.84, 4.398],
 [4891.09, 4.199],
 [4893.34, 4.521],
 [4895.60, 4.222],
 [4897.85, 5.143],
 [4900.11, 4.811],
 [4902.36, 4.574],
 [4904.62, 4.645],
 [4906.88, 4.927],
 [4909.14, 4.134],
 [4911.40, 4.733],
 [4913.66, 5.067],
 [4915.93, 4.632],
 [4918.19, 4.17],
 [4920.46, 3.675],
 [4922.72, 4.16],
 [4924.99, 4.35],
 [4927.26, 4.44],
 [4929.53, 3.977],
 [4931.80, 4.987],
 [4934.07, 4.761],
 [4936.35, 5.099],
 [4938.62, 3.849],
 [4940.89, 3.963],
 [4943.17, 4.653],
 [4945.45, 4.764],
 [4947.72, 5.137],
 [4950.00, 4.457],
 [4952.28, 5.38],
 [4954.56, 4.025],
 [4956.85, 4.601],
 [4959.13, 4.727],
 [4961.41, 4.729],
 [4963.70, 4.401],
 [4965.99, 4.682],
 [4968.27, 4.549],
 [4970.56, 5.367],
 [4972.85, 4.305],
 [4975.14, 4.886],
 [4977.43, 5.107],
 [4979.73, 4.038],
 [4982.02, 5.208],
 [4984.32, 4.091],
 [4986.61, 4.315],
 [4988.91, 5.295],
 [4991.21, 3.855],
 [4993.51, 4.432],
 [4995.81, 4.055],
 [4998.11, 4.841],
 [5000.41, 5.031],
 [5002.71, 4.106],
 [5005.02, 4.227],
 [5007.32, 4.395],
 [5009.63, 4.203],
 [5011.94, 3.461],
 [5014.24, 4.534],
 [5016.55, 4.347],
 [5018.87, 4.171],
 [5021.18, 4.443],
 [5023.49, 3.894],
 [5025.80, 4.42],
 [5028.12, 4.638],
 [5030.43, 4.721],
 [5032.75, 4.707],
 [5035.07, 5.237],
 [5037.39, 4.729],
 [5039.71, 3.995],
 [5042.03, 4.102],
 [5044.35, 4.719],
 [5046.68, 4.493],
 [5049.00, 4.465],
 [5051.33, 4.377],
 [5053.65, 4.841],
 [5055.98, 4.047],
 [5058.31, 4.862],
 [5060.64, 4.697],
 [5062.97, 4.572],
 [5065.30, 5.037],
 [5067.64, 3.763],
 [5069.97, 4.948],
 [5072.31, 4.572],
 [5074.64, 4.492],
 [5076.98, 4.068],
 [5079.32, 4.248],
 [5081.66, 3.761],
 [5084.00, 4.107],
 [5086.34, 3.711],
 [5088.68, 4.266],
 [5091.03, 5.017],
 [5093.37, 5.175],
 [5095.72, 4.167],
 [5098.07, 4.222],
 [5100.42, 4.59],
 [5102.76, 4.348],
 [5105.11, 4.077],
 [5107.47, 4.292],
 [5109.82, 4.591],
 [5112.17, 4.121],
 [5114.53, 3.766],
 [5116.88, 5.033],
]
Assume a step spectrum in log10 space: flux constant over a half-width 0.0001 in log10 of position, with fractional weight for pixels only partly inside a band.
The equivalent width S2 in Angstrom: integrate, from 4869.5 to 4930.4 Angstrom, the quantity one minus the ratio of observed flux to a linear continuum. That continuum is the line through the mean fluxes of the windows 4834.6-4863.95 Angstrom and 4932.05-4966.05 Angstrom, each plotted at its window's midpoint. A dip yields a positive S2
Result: 2.0 Angstrom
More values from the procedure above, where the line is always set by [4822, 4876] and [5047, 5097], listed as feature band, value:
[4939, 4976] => -1.57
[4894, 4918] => -1.07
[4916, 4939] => 0.44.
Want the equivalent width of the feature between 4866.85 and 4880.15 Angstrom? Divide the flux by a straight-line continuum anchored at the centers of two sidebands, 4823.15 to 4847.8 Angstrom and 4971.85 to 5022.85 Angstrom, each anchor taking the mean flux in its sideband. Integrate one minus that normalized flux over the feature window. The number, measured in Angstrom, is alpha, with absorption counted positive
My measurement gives 1.28 Angstrom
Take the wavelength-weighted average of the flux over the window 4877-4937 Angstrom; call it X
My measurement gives 4.52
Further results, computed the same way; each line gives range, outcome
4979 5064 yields 4.45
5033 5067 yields 4.57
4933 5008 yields 4.59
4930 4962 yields 4.64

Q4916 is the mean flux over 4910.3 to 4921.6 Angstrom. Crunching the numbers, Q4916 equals 4.45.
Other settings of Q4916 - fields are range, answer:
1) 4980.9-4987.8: 4.54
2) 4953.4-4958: 4.32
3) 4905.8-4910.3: 4.53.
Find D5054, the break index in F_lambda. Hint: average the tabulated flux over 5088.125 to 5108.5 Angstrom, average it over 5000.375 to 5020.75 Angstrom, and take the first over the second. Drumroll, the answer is 1.05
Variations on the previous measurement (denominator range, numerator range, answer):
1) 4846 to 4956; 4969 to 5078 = 1.01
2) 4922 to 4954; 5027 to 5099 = 0.98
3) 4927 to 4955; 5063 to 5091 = 0.94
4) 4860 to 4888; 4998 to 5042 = 1.01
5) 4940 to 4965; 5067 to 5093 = 0.93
